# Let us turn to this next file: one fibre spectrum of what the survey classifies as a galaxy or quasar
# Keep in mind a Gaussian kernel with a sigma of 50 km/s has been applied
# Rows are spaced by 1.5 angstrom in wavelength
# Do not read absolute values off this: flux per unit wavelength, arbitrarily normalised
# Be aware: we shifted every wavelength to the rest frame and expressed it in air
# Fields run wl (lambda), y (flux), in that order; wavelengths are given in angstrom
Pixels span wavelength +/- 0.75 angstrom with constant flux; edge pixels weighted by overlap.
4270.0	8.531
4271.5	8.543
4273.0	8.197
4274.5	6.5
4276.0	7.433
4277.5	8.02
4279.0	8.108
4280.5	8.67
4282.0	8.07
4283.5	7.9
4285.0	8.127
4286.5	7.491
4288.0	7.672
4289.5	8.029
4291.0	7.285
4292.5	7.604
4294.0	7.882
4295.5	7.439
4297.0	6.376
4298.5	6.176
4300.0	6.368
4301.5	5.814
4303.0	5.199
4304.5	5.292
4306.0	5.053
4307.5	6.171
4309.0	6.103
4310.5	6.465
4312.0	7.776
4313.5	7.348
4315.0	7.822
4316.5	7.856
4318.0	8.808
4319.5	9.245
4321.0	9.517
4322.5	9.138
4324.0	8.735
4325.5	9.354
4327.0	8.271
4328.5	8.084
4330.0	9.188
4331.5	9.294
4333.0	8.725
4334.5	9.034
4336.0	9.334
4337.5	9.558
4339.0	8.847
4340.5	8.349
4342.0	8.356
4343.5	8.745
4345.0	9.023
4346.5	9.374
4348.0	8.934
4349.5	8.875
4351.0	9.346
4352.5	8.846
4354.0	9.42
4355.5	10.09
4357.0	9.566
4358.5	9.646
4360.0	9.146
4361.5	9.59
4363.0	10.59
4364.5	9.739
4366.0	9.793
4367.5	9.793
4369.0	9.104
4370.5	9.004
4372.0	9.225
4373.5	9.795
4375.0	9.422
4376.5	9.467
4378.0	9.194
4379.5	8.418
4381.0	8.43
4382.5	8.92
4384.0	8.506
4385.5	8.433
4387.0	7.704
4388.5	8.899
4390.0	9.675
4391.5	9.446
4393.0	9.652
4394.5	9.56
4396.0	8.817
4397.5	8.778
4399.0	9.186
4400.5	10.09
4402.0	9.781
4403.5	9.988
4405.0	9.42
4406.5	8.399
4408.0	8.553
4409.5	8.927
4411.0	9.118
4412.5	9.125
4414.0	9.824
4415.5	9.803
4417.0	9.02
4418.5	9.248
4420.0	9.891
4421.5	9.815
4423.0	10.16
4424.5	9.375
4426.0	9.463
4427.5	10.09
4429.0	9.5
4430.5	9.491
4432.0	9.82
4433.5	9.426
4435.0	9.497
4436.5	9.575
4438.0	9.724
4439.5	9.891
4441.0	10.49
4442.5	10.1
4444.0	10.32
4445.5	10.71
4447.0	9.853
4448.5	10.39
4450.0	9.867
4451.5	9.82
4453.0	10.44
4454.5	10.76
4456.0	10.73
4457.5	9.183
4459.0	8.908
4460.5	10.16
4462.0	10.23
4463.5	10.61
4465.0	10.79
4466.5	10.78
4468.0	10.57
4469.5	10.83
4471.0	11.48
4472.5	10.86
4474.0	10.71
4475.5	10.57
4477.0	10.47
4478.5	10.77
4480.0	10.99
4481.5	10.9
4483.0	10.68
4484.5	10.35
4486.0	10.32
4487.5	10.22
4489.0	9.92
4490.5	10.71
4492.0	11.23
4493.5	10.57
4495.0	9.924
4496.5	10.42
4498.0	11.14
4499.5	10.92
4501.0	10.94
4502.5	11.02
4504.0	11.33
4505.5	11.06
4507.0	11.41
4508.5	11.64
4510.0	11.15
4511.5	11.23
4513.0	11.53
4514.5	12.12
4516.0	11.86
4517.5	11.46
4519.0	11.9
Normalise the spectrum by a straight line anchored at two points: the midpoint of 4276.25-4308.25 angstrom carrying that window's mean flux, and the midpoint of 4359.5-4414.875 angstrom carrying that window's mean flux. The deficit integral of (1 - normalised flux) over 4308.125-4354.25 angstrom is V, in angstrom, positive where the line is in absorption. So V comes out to -3.7 angstrom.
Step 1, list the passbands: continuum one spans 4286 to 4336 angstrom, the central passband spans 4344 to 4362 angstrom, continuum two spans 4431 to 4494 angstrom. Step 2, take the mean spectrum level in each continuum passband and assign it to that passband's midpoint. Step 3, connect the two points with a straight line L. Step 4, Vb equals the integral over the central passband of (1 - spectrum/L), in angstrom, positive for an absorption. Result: -2.01 angstrom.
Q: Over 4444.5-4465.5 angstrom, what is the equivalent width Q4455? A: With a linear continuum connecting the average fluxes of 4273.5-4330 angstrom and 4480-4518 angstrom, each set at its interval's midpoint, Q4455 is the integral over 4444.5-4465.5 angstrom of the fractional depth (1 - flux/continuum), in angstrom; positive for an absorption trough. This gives 0.0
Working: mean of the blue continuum 7.52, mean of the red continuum 11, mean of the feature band 10.2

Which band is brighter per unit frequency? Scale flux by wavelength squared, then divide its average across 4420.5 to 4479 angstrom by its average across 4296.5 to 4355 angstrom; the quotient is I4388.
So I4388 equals 1.3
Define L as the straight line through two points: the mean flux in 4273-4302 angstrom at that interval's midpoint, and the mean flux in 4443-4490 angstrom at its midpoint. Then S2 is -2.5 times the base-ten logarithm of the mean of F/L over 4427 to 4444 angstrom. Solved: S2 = 0.012 mag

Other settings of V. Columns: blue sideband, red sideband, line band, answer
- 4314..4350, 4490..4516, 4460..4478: 0.0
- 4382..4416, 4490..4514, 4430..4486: -0.4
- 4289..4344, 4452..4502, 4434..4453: -0.1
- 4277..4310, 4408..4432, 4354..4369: -2.4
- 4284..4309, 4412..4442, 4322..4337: -2.9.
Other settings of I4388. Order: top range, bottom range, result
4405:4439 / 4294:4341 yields 1.28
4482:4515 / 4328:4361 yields 1.28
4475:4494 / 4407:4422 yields 1.17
